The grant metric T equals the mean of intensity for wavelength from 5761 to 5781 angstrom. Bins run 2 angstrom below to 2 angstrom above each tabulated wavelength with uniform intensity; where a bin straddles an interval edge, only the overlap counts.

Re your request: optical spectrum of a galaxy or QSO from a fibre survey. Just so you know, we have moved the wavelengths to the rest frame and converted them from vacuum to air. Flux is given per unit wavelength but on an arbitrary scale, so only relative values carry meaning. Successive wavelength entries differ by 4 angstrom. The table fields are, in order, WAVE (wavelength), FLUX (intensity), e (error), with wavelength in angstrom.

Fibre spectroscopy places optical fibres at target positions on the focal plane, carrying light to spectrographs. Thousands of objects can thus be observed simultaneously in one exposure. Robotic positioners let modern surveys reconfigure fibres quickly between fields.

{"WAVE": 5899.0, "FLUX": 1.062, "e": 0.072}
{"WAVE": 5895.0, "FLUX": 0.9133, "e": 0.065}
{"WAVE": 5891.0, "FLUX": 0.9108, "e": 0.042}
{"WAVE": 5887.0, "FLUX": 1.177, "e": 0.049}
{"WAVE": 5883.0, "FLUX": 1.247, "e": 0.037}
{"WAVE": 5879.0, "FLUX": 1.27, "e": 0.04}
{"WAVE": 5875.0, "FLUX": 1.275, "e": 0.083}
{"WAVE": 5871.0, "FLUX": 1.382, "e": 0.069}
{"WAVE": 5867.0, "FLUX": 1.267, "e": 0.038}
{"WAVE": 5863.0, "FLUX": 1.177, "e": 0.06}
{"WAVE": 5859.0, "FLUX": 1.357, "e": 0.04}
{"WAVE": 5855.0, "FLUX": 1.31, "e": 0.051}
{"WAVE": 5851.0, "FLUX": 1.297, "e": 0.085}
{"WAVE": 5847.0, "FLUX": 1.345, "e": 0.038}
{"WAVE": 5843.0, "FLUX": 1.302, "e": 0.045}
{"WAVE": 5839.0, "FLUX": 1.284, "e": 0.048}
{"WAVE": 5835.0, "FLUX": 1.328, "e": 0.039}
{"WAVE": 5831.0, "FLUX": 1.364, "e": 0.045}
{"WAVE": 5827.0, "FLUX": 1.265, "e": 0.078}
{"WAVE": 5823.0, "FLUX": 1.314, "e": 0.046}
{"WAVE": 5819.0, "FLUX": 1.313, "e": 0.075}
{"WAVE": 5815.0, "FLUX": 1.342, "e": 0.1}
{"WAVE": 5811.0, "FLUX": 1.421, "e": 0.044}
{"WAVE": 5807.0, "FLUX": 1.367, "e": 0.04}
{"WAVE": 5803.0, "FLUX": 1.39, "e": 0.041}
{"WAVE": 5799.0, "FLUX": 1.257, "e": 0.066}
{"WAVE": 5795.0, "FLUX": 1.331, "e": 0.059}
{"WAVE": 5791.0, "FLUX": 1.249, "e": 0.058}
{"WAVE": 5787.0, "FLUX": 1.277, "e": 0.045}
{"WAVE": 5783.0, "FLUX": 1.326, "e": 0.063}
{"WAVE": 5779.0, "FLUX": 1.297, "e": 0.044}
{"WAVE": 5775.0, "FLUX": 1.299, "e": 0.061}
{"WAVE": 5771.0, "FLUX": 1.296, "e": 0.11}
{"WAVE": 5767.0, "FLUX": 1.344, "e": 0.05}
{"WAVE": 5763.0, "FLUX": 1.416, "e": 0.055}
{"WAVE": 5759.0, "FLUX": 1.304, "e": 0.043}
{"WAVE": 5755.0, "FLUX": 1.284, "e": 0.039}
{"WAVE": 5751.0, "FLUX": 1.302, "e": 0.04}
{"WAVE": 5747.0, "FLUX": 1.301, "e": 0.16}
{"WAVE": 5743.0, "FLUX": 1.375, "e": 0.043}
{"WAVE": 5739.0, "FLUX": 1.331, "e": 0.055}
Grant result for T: 1.33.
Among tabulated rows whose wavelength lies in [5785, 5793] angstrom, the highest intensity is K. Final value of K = 1.277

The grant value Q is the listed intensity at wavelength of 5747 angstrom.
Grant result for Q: 1.301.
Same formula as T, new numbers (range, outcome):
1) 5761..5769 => 1.38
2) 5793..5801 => 1.29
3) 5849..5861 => 1.32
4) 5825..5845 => 1.31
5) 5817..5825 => 1.31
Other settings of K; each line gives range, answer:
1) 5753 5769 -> 1.416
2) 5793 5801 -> 1.331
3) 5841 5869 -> 1.357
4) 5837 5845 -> 1.302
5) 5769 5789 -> 1.326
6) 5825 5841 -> 1.364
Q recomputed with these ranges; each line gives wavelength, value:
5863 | 1.177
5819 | 1.313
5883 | 1.247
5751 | 1.302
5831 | 1.364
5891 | 0.9108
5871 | 1.382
